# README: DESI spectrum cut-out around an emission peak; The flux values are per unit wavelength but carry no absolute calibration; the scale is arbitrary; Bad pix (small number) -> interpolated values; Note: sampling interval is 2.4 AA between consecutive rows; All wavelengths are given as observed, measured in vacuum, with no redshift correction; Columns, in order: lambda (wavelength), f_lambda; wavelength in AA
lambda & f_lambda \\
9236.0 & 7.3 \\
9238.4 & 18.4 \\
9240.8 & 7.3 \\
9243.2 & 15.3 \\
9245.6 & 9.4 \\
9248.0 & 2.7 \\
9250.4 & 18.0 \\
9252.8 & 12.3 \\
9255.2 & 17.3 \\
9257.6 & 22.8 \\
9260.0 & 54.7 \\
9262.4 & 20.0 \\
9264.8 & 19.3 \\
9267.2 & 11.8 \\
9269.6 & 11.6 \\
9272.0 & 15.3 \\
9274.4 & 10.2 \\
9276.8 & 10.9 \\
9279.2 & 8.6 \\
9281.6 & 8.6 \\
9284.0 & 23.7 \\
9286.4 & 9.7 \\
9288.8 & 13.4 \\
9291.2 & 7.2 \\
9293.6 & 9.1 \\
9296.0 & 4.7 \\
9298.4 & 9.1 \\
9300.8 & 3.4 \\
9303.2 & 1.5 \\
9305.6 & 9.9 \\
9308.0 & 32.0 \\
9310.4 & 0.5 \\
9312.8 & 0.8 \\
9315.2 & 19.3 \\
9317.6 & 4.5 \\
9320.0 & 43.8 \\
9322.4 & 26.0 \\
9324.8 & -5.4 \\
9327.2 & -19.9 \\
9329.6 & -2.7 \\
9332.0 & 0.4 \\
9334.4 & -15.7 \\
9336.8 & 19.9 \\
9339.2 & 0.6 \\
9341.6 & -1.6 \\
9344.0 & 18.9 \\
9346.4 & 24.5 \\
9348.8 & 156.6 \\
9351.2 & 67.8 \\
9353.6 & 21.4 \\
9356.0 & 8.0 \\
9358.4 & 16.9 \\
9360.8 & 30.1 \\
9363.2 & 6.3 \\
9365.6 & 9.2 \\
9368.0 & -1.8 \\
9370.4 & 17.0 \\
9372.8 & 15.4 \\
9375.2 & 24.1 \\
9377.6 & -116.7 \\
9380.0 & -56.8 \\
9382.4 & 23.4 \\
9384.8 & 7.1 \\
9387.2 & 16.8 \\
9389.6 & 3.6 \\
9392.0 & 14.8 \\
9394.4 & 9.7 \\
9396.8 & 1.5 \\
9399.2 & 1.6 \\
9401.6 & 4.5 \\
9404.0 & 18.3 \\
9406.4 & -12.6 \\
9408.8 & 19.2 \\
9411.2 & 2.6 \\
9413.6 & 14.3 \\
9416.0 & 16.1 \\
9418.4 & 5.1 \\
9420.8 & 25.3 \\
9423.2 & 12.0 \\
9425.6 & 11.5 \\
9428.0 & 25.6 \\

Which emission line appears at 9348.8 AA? [O III] 5007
